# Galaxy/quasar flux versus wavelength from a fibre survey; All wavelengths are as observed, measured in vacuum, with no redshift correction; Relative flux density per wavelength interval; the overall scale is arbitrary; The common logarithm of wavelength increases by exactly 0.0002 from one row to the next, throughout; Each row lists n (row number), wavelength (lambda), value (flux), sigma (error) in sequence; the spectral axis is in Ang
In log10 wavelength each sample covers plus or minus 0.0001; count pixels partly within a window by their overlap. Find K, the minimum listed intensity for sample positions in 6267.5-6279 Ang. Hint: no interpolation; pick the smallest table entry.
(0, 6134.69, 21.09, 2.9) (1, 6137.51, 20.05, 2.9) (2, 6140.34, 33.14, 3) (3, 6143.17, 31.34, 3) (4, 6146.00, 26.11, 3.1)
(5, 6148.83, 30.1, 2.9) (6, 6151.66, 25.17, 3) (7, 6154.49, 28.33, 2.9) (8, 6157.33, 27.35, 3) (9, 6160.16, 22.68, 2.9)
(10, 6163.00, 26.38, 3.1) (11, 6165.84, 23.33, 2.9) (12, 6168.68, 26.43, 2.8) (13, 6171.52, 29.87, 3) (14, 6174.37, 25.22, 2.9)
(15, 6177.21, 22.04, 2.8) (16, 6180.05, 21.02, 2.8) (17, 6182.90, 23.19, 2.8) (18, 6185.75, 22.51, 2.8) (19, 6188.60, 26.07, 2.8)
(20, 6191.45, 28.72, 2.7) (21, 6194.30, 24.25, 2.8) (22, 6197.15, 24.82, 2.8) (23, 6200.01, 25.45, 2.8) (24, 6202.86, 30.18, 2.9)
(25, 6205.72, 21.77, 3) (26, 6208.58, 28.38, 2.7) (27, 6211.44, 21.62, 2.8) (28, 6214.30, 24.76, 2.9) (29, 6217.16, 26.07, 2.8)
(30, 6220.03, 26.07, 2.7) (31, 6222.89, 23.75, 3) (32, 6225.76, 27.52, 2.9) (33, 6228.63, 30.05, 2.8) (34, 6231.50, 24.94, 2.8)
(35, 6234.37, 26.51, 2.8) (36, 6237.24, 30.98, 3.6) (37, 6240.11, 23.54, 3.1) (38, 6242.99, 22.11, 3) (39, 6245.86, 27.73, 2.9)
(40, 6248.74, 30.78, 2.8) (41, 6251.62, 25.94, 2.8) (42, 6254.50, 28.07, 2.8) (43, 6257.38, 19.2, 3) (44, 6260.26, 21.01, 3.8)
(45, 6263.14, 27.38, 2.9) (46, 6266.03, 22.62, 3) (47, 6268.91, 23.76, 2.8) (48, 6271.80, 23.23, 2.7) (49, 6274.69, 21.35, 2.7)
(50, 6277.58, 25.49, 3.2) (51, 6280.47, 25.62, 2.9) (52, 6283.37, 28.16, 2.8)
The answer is 21.35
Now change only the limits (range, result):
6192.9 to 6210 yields 21.77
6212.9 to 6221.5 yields 24.76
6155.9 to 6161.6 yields 22.68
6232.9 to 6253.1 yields 22.11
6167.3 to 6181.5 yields 21.02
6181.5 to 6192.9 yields 22.51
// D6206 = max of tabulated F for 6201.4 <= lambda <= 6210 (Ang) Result 30.18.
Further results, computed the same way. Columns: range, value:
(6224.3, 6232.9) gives 30.05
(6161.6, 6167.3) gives 26.38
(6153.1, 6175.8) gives 29.87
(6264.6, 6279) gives 25.49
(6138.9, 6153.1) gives 33.14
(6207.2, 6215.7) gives 28.38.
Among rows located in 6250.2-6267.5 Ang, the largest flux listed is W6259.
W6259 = 28.07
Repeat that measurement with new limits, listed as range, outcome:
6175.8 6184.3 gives 23.19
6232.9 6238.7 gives 30.98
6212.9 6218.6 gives 26.07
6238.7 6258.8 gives 30.78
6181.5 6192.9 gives 28.72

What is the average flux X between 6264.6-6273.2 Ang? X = 23.2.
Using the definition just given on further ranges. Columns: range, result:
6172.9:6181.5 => 22.8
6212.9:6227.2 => 25.6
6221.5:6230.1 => 27.1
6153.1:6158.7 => 27.8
